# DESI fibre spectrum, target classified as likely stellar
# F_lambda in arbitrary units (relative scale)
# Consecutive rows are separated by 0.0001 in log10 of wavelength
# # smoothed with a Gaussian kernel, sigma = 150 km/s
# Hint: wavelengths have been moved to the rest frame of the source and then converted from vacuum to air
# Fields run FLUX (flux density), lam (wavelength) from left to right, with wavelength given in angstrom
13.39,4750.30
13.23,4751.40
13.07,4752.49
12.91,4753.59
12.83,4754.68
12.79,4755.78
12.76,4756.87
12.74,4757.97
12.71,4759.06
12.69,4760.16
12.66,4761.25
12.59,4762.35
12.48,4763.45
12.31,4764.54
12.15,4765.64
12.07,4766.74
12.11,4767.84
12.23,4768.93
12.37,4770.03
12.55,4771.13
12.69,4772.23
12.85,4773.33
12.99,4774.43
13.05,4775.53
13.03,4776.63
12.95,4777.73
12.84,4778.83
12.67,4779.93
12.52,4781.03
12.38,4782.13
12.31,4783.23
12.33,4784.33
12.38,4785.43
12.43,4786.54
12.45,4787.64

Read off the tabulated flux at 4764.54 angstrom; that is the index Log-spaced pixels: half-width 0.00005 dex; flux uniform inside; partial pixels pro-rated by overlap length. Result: 12.31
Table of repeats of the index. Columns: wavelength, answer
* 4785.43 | 12.38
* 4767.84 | 12.11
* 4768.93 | 12.23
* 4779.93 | 12.67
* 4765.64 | 12.15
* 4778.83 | 12.84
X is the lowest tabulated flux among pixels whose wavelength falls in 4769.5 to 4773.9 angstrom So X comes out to 12.37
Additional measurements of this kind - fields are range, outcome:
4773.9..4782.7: 12.38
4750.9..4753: 13.07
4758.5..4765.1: 12.31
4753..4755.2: 12.83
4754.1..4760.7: 12.69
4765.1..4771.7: 12.07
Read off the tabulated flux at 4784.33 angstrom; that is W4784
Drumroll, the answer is 12.33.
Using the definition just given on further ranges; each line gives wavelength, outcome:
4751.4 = 13.23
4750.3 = 13.39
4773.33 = 12.85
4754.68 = 12.83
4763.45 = 12.48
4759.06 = 12.71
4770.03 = 12.37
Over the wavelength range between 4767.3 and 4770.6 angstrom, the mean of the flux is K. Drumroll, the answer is 12.3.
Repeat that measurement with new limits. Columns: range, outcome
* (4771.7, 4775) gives 12.8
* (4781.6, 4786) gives 12.3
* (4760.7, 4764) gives 12.6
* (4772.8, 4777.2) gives 13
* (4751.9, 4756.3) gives 12.9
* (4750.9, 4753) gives 13.2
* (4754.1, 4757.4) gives 12.8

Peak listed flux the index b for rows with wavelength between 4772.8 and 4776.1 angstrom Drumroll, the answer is 13.05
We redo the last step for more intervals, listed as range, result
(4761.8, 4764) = 12.59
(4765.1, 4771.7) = 12.55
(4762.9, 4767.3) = 12.48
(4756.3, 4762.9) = 12.76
